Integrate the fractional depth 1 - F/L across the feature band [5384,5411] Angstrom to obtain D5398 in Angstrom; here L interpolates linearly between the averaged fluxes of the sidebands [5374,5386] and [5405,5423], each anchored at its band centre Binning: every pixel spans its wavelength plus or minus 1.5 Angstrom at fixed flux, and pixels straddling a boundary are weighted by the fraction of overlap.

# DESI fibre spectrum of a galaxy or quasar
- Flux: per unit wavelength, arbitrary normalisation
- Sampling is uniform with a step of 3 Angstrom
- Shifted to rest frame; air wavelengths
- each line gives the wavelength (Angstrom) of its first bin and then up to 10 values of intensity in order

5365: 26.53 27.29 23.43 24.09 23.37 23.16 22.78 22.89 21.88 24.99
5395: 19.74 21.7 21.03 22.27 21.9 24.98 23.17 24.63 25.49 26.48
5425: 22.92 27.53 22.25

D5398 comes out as 1.6 Angstrom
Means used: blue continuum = 23.2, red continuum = 24.3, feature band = 22.3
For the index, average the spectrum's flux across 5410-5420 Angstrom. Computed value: 24.5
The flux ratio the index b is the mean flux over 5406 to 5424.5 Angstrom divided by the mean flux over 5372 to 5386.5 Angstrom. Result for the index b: 1.0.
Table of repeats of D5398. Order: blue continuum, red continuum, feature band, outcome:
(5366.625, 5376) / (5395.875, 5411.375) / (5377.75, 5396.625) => 0.8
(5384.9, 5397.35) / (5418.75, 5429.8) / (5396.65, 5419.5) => 0.9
